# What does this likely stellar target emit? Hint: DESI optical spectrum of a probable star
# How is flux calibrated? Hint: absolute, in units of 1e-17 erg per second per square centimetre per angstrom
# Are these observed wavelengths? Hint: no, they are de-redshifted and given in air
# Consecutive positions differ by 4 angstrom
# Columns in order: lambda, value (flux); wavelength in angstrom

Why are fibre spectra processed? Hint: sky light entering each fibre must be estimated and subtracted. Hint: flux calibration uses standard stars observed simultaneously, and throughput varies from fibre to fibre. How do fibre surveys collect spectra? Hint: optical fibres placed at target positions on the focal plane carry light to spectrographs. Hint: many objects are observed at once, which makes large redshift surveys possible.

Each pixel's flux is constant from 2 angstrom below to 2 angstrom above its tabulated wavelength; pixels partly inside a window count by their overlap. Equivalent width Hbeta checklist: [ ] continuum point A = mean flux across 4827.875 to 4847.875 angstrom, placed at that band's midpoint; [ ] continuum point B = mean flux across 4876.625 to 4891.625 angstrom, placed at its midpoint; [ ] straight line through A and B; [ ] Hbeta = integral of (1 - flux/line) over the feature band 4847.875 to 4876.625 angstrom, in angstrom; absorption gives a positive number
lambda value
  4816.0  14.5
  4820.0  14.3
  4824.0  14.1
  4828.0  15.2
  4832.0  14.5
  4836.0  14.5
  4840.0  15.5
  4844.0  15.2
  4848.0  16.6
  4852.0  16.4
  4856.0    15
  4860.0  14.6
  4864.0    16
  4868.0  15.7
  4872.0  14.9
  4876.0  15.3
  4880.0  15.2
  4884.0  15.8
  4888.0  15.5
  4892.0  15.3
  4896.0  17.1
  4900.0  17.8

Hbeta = -0.4 angstrom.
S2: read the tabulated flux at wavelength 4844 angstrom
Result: 15.2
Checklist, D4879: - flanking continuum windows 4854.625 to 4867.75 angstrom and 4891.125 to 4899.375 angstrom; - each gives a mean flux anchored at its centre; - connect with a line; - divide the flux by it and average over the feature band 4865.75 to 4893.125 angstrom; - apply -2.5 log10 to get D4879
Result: 0.04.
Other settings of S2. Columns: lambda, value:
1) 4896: 17.1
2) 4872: 14.9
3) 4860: 14.6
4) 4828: 15.2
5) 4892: 15.3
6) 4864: 16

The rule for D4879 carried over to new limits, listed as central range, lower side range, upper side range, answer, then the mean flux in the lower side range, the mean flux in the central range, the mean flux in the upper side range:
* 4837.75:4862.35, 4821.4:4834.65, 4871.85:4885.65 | -0.05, 14.6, 15.5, 15.3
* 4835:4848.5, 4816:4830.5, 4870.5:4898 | -0.04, 14.5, 15.4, 15.6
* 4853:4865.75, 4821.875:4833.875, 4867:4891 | -0.01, 14.6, 15.3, 15.4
